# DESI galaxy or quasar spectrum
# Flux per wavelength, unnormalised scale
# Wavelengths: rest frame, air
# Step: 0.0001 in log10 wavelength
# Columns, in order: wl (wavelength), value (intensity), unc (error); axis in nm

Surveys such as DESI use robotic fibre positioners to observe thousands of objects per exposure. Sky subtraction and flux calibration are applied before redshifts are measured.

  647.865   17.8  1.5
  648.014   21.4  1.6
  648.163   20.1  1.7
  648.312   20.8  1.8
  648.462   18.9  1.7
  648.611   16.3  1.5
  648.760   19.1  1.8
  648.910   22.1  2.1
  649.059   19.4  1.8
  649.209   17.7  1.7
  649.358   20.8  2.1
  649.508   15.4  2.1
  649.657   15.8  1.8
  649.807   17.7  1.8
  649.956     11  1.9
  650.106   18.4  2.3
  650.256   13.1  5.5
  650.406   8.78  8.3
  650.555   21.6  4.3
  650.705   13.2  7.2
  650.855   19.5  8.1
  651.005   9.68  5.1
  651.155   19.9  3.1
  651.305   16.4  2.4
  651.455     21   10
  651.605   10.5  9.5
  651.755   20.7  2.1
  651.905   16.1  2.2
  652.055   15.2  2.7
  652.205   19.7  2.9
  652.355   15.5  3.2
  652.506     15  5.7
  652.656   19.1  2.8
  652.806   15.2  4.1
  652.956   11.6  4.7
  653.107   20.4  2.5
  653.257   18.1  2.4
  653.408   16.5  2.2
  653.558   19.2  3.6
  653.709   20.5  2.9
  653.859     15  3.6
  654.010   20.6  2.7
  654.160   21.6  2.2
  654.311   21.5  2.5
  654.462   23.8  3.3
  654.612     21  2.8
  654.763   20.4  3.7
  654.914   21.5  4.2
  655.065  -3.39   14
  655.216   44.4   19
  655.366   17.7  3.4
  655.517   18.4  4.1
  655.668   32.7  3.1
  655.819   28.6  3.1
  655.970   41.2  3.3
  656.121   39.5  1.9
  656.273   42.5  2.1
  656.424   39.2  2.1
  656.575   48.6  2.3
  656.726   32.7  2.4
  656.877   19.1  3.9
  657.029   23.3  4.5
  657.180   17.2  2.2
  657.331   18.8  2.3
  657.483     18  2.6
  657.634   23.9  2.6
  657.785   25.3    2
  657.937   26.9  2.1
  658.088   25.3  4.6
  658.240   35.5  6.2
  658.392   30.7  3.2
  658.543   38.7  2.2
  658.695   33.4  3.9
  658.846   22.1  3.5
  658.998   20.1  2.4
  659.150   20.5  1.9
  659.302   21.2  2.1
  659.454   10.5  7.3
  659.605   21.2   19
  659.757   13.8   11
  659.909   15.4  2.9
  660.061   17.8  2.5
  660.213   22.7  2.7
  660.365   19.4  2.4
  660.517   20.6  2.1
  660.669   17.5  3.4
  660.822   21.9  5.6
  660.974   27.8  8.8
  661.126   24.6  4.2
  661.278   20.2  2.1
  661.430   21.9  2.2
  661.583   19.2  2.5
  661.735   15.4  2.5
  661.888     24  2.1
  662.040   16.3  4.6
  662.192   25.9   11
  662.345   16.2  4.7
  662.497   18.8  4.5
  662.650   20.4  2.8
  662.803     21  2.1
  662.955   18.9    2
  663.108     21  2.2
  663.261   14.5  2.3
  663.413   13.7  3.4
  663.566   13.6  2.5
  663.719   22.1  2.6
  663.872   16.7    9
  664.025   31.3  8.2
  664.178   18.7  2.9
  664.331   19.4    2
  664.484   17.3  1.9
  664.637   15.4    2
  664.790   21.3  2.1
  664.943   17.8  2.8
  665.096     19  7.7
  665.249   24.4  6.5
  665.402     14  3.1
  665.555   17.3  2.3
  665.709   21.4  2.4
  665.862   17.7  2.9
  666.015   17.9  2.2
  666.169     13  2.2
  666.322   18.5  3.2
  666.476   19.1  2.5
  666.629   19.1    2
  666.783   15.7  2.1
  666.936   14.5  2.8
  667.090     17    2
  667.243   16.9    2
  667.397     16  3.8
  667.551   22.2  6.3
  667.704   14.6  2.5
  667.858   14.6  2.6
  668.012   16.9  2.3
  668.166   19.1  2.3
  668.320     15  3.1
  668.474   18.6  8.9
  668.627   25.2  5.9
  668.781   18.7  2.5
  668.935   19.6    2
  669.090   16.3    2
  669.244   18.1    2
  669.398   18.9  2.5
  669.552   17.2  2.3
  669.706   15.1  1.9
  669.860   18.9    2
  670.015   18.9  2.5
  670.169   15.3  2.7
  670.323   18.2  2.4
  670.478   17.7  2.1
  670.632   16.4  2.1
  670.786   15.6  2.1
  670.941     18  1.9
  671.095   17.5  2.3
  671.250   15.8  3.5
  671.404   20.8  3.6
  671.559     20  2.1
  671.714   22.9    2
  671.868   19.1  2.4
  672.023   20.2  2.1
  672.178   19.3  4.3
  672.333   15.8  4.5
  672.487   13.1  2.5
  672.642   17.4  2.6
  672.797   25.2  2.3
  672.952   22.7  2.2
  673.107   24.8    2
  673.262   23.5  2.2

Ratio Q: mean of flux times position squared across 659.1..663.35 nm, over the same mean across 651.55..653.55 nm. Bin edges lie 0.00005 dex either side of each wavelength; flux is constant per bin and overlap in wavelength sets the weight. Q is 1.2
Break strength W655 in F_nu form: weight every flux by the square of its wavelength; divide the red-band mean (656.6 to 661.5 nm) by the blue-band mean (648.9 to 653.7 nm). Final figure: 1.4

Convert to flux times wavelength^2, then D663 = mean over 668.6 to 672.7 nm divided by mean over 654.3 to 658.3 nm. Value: 0.70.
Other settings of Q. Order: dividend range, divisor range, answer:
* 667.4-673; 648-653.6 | 1.13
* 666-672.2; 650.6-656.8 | 0.85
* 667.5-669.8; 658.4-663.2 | 0.88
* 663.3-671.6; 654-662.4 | 0.77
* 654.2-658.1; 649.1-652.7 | 1.65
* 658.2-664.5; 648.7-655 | 1.23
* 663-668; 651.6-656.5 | 0.85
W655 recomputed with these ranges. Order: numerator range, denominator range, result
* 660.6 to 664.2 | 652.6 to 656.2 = 0.94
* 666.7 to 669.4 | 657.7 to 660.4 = 0.77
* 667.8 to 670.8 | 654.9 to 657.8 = 0.67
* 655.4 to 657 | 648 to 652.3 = 1.99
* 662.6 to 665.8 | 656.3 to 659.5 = 0.73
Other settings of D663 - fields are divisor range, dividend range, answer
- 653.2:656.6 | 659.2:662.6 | 0.79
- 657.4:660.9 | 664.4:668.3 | 0.79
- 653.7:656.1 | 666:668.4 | 0.75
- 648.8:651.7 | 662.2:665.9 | 1.20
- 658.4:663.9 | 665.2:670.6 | 0.89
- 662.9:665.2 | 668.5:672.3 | 1.00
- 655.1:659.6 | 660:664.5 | 0.73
